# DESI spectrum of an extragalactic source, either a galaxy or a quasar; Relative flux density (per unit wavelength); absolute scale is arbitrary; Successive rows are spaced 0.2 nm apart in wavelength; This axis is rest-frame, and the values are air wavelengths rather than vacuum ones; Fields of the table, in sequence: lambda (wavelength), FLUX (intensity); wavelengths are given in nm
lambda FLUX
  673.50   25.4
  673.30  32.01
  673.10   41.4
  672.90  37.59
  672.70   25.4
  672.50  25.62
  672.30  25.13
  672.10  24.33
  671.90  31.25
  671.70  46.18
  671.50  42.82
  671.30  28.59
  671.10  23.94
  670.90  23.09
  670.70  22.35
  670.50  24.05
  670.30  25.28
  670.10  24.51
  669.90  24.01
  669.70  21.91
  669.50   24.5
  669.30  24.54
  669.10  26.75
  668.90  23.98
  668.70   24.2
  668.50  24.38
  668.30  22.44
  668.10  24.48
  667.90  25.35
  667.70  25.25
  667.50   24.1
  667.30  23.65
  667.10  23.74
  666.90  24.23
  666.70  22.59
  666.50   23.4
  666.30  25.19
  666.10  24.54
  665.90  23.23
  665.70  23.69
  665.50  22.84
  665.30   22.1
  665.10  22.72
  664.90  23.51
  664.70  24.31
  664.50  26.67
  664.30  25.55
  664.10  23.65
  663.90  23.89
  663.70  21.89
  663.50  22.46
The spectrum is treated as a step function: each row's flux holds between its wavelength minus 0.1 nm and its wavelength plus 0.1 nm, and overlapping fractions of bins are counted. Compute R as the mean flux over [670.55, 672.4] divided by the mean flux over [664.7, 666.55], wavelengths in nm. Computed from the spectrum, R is 1.26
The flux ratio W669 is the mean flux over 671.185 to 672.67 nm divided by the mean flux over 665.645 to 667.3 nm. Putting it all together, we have 1.33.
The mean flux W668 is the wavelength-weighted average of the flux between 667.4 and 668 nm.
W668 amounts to 24.9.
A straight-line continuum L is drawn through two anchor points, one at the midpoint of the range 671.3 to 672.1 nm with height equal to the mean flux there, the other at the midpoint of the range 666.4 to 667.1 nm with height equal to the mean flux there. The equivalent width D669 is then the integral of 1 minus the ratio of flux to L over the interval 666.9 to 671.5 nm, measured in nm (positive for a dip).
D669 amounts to 0.77 nm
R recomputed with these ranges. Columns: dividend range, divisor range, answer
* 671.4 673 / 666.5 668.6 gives 1.35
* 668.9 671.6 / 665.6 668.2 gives 1.07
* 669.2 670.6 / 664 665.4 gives 1.00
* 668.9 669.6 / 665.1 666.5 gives 1.07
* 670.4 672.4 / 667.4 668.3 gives 1.19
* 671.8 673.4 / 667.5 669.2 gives 1.23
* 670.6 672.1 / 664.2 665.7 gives 1.28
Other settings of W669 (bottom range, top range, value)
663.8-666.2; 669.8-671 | 1.00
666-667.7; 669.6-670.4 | 1.00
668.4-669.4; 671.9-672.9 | 1.09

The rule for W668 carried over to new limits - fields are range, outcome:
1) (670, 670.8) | 24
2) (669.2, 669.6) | 24.5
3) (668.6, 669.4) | 24.9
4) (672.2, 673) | 28.4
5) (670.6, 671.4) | 24.5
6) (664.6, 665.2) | 23.5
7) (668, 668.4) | 23.5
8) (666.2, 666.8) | 23.7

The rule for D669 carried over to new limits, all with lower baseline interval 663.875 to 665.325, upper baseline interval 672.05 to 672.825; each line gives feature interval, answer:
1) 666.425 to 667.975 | 0.04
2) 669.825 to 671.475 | 0.00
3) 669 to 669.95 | 0.03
